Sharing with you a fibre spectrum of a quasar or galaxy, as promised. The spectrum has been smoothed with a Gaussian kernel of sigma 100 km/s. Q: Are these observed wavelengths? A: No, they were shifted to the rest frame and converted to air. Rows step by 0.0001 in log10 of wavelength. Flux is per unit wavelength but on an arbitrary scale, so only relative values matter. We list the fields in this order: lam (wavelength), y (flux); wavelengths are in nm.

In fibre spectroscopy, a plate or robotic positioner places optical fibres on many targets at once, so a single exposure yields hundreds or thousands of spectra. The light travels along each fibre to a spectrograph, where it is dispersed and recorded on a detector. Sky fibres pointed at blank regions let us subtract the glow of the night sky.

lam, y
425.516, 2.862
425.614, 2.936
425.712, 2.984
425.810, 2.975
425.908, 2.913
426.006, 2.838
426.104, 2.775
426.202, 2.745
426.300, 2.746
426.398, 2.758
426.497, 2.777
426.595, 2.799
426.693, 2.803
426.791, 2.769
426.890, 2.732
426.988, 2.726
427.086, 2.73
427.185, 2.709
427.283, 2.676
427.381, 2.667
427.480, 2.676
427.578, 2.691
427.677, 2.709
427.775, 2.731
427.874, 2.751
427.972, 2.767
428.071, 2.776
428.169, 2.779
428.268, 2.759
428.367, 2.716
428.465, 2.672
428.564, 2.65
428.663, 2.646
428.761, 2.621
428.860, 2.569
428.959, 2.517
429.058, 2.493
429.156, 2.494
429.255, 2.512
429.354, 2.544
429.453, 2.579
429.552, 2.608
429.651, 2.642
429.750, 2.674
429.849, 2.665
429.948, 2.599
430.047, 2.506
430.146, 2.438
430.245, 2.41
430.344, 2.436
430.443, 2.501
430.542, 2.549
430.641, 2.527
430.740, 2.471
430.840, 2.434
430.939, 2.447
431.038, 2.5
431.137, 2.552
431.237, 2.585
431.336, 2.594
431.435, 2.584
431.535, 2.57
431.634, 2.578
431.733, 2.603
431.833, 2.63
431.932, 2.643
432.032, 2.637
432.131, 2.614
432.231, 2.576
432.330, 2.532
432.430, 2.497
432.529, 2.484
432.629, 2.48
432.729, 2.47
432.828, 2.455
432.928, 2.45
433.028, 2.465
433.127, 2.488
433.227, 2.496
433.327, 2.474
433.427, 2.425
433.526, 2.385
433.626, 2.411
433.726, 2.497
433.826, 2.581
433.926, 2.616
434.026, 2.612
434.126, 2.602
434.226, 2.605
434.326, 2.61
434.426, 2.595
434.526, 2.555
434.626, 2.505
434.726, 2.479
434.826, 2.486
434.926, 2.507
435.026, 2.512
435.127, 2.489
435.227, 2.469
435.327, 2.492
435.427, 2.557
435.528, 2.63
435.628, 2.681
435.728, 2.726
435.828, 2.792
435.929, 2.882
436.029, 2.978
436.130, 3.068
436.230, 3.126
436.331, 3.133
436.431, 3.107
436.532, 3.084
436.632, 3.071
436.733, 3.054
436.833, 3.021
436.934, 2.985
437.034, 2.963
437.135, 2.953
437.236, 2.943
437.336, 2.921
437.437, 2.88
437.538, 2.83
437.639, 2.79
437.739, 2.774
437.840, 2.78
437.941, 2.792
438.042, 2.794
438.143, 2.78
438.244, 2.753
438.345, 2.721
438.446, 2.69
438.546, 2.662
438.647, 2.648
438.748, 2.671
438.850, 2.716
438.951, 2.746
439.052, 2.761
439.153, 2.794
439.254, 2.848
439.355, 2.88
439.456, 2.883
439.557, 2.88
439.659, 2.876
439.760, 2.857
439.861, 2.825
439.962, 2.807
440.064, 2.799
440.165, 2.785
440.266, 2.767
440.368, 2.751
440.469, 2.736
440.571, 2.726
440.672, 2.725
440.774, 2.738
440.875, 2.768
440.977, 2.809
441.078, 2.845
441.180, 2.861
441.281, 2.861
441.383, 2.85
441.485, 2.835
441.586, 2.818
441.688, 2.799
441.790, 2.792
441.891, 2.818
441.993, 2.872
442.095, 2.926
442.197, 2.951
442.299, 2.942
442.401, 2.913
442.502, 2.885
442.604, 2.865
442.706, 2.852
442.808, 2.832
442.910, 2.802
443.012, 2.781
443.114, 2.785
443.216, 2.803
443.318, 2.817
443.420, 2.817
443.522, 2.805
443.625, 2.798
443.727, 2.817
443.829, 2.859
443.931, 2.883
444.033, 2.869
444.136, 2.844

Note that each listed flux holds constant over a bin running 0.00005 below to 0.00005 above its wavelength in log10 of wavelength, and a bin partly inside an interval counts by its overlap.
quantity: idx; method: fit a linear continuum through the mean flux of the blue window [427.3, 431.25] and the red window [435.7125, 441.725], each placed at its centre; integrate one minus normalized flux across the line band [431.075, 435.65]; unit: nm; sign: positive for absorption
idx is 0.28 nm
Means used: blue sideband 2.6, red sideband 2.85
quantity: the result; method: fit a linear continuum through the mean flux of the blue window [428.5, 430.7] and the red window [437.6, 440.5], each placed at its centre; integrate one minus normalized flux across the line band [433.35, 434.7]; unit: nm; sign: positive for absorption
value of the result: 0.06 nm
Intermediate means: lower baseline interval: 2.55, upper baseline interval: 2.78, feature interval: 2.54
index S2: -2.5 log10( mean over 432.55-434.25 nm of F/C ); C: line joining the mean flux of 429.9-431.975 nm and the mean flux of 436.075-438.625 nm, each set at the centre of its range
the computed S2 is 0.07 mag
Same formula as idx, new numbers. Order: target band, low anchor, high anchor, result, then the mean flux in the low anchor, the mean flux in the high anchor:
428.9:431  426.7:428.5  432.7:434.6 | 0.09 nm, 2.73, 2.52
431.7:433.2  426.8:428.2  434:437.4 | 0.12 nm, 2.72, 2.77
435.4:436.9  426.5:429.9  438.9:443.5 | -0.09 nm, 2.67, 2.82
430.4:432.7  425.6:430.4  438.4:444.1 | 0.15 nm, 2.69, 2.81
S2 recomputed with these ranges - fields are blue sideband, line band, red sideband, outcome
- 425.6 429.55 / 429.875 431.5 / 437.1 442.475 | 0.09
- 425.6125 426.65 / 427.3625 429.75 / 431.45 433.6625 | 0.03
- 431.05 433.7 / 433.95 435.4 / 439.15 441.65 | 0.03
